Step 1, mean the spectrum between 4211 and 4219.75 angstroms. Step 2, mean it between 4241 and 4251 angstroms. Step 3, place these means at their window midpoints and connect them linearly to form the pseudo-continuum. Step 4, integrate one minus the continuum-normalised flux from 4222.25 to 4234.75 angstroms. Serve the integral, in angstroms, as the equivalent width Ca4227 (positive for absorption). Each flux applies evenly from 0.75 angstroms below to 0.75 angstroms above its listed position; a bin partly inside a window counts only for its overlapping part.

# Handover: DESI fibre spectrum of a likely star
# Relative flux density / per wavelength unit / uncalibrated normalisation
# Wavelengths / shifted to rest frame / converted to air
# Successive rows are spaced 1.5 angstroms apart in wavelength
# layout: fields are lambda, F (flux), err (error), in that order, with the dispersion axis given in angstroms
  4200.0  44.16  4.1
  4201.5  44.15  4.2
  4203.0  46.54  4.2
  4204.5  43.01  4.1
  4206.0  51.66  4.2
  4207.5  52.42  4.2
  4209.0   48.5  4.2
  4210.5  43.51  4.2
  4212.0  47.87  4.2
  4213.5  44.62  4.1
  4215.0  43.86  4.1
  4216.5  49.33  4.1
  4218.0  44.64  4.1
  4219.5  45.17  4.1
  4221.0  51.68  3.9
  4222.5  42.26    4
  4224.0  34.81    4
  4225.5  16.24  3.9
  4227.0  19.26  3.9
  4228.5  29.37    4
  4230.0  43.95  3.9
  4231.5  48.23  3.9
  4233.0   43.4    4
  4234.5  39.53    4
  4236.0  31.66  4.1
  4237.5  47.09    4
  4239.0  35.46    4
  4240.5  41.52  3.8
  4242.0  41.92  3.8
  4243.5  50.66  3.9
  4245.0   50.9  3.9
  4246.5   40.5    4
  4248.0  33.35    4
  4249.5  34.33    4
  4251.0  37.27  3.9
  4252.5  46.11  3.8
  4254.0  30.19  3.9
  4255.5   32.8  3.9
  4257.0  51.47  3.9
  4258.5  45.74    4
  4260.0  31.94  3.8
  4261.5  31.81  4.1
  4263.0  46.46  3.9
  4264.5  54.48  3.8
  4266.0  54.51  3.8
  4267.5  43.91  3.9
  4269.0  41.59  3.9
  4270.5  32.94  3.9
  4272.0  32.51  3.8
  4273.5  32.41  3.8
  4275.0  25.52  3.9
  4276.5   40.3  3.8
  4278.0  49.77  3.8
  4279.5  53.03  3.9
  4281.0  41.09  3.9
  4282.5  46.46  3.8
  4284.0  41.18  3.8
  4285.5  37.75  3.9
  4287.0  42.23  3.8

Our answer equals 2.61 angstroms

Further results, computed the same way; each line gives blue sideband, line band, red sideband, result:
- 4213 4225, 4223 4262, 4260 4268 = 5.6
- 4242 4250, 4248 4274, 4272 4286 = 0.9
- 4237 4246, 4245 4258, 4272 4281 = 1.2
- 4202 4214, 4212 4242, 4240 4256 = 2.7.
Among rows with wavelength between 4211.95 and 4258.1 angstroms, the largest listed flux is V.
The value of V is 51.68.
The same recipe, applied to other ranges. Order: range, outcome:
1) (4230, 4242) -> 48.23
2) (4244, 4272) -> 54.51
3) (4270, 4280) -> 53.03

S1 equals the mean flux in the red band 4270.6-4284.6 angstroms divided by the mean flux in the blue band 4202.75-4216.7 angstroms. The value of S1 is 0.85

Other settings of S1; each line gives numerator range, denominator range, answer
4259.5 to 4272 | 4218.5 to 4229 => 1.21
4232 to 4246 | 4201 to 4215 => 0.91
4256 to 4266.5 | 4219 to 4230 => 1.29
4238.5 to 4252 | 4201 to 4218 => 0.87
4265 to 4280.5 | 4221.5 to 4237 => 1.16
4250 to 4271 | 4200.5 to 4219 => 0.89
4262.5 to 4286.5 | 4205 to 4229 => 1.01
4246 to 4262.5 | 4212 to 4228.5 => 0.97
